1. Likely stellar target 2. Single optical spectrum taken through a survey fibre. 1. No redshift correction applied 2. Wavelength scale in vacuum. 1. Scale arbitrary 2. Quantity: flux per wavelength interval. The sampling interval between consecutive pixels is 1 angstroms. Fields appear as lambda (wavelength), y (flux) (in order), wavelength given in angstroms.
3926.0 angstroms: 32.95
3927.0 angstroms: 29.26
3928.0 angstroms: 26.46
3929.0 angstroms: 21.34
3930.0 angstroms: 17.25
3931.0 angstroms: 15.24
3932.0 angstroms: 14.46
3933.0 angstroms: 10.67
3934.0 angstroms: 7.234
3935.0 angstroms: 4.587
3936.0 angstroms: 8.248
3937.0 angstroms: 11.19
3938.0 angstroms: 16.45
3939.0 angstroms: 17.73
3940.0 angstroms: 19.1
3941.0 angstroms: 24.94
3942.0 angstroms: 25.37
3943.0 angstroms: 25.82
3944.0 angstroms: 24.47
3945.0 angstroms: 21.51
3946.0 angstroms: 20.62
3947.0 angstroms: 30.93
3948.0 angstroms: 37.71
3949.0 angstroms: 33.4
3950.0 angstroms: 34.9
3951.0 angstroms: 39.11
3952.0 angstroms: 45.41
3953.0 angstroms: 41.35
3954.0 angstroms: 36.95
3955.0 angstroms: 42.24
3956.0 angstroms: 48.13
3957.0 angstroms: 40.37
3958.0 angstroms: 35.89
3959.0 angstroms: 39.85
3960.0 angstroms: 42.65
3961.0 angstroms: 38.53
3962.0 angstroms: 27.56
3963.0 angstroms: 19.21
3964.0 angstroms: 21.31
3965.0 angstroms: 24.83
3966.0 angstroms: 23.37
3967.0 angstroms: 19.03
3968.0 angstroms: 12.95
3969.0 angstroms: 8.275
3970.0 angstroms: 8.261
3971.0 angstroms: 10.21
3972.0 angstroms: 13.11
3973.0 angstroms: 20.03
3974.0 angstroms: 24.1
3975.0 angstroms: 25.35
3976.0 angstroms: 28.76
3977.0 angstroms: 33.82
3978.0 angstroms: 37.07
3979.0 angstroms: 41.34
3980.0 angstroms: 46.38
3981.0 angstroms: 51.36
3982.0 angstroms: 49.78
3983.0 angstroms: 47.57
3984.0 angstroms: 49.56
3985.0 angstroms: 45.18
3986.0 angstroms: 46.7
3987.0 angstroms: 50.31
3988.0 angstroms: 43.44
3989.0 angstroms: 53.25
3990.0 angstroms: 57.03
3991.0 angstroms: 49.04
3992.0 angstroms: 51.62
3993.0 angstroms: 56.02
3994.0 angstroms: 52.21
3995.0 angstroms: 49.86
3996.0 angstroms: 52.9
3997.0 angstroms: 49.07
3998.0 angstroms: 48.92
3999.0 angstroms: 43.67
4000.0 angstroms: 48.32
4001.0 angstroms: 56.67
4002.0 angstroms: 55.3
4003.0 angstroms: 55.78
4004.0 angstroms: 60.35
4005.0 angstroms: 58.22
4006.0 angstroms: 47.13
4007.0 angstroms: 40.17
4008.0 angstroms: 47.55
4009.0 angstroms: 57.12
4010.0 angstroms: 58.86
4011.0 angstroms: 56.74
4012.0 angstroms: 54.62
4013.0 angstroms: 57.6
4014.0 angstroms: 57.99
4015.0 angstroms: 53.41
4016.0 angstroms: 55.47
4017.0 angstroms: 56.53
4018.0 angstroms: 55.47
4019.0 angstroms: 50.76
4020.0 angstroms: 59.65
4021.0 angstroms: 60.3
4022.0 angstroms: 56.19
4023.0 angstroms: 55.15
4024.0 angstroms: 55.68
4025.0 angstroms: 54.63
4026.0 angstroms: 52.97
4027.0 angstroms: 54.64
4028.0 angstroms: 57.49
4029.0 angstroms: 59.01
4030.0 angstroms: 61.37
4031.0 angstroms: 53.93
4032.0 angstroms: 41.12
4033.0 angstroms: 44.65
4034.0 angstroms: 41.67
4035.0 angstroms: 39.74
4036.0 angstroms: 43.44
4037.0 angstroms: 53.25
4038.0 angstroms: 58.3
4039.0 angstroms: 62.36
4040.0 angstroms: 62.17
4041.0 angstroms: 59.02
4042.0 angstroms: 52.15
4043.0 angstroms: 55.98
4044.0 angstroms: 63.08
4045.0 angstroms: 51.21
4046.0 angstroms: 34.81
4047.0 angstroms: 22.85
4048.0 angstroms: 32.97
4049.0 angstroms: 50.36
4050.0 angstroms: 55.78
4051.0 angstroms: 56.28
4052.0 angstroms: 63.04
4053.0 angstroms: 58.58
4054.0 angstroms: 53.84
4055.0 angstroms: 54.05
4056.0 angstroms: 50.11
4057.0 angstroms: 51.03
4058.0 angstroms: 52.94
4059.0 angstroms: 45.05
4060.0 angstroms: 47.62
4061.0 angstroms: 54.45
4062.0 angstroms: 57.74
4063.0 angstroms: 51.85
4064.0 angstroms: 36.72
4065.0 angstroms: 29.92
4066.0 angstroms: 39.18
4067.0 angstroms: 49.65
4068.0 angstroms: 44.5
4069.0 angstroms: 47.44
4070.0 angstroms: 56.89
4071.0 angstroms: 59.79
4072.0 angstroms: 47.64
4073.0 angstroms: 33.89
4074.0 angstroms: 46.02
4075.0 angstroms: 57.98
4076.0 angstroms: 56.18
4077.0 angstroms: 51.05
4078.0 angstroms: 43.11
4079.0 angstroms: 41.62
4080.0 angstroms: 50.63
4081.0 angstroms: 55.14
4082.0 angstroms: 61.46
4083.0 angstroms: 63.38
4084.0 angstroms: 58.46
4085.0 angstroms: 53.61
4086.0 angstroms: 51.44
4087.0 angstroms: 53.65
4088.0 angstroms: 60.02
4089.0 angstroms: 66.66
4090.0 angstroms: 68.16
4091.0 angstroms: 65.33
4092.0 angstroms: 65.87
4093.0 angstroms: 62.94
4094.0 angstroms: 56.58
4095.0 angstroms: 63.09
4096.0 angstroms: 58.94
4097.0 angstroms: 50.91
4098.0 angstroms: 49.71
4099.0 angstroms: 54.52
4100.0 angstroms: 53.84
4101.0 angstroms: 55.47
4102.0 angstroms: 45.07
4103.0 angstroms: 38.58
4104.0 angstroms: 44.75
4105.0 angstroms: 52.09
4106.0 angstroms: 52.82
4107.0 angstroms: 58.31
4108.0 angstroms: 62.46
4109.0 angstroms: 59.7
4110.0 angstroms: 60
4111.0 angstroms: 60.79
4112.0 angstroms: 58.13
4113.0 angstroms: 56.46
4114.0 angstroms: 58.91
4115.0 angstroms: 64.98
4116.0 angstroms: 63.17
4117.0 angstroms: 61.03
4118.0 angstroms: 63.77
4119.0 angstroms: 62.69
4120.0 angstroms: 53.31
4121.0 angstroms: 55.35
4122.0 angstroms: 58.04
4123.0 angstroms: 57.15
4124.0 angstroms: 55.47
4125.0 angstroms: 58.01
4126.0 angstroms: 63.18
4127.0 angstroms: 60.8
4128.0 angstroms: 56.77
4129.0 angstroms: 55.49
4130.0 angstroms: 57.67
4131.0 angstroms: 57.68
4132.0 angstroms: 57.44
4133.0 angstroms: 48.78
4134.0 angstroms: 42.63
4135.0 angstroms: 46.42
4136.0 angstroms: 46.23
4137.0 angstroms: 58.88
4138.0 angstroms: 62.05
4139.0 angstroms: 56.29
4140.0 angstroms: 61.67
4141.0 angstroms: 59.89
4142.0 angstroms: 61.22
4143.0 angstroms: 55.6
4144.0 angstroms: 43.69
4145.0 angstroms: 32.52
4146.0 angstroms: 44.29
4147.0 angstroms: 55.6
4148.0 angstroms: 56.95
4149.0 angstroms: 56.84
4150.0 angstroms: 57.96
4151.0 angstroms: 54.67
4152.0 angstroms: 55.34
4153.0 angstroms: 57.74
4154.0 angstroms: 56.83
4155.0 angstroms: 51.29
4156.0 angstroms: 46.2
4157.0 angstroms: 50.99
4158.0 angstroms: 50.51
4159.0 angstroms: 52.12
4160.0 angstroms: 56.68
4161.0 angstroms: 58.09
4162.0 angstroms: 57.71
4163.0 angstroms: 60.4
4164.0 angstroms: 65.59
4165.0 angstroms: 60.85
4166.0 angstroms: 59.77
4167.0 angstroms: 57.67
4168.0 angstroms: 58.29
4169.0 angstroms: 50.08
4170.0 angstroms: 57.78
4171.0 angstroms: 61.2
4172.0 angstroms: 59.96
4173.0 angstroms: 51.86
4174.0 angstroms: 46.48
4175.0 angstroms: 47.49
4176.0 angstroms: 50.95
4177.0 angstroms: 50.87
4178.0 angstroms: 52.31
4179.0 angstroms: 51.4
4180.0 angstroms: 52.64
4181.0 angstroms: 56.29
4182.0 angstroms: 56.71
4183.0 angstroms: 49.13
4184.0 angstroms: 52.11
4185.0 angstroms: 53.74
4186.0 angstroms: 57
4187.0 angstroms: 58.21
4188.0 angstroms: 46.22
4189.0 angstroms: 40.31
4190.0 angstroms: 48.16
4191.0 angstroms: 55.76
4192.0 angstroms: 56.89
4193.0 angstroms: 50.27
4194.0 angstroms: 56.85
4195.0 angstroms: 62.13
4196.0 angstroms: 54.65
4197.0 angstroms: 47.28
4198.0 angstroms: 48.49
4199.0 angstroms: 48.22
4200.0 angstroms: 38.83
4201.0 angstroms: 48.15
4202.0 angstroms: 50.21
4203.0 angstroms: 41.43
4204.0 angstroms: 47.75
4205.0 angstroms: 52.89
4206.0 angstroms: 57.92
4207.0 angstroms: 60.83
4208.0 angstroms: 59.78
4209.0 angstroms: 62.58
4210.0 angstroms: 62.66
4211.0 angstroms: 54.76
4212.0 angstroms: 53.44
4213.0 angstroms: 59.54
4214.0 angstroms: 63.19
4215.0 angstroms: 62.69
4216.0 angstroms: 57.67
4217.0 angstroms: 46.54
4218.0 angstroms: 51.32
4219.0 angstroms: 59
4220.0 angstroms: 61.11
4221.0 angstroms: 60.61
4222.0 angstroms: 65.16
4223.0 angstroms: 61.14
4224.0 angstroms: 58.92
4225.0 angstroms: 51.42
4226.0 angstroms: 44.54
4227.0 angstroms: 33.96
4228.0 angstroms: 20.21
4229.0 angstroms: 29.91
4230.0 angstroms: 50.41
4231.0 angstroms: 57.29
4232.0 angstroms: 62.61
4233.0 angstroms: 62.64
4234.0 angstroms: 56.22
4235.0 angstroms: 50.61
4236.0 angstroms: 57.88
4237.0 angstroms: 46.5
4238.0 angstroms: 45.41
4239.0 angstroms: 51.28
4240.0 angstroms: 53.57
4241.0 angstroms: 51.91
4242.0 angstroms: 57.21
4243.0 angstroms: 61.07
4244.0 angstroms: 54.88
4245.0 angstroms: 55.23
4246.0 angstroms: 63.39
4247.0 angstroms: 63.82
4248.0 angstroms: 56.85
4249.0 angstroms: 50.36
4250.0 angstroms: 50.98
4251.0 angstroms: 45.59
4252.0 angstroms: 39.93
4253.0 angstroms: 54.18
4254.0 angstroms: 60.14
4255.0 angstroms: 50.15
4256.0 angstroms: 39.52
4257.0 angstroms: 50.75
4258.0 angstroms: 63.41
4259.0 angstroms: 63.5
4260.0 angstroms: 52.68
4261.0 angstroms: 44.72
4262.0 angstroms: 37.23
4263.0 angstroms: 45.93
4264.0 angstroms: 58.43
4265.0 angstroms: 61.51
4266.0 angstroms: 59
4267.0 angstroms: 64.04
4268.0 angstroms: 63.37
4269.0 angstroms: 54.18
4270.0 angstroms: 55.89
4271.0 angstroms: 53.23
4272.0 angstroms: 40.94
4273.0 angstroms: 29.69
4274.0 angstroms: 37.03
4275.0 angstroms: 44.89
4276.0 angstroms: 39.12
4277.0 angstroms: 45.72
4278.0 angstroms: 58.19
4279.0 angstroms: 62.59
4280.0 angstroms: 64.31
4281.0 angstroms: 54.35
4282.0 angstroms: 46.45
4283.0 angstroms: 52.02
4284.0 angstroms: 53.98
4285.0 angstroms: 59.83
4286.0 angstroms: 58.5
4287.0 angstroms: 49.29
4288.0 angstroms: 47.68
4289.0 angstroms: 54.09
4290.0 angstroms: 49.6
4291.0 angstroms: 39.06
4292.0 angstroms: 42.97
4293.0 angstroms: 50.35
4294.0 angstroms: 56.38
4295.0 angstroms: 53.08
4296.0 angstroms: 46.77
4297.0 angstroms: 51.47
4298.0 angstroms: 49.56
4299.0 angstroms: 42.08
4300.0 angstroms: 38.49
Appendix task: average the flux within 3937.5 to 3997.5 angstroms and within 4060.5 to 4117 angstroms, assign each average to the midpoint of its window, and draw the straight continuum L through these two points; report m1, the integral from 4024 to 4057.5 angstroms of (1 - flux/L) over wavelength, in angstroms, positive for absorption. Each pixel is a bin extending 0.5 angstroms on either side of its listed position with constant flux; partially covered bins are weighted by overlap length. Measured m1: -3.9 angstroms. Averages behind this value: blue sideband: 34.7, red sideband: 54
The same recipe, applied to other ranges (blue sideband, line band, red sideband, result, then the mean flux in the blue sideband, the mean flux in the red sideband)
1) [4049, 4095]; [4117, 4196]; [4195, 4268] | -2.2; 53.1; 53.3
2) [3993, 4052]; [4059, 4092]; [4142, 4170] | 0.8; 52.6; 54.4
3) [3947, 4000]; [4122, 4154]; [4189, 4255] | -4.6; 37.5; 53.2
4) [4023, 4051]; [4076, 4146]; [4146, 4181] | -3.4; 51.1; 54.9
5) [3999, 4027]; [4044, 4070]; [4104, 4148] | 3.3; 54.6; 56.1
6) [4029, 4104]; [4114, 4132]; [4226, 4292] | -2.5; 51.9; 51.4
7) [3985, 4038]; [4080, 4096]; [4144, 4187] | -2.0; 52.5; 54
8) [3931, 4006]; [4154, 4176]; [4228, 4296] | -4.3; 34.6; 51.9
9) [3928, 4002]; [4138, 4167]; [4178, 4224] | -3.0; 32.9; 54.3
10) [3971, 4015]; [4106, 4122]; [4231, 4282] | -3.2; 46.9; 52.9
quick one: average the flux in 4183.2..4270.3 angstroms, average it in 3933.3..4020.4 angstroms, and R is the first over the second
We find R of 1.39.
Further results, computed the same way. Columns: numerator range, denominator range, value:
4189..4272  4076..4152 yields 0.95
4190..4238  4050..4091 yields 1.02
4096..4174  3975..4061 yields 1.08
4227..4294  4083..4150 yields 0.92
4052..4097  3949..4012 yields 1.31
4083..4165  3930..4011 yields 1.58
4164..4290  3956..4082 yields 1.14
